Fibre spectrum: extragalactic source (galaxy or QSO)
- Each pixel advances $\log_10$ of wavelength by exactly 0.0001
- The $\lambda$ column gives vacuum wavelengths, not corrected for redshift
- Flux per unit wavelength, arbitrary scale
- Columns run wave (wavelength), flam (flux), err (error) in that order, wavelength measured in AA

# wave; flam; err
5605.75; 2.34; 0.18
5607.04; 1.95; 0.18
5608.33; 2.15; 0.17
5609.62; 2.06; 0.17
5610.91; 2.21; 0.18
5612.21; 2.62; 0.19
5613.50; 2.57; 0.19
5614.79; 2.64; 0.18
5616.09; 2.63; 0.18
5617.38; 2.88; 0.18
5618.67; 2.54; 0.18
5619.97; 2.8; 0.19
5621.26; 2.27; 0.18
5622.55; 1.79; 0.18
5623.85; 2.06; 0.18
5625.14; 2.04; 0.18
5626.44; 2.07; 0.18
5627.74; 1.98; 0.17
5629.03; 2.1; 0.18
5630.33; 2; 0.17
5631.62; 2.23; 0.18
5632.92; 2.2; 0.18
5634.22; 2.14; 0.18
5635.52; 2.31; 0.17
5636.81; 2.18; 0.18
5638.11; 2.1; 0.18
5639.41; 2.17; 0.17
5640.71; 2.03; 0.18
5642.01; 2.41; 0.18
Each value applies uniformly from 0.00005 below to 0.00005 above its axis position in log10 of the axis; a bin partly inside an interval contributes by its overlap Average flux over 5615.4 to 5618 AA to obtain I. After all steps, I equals 2.75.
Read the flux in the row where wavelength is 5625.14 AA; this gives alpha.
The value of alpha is 2.04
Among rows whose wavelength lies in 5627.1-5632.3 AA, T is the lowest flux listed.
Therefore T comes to 1.98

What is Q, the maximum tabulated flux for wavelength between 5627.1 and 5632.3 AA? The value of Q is 2.23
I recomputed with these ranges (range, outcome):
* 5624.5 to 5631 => 2.04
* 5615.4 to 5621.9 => 2.62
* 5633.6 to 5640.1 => 2.18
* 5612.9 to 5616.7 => 2.61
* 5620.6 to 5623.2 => 2.04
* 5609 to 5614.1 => 2.36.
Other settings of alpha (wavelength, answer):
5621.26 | 2.27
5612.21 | 2.62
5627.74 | 1.98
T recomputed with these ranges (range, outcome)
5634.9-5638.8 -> 2.1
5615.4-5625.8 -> 1.79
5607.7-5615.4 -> 2.06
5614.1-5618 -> 2.63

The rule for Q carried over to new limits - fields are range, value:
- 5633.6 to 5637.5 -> 2.31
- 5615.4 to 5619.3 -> 2.88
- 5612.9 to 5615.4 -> 2.64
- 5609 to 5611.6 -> 2.21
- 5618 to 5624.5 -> 2.8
